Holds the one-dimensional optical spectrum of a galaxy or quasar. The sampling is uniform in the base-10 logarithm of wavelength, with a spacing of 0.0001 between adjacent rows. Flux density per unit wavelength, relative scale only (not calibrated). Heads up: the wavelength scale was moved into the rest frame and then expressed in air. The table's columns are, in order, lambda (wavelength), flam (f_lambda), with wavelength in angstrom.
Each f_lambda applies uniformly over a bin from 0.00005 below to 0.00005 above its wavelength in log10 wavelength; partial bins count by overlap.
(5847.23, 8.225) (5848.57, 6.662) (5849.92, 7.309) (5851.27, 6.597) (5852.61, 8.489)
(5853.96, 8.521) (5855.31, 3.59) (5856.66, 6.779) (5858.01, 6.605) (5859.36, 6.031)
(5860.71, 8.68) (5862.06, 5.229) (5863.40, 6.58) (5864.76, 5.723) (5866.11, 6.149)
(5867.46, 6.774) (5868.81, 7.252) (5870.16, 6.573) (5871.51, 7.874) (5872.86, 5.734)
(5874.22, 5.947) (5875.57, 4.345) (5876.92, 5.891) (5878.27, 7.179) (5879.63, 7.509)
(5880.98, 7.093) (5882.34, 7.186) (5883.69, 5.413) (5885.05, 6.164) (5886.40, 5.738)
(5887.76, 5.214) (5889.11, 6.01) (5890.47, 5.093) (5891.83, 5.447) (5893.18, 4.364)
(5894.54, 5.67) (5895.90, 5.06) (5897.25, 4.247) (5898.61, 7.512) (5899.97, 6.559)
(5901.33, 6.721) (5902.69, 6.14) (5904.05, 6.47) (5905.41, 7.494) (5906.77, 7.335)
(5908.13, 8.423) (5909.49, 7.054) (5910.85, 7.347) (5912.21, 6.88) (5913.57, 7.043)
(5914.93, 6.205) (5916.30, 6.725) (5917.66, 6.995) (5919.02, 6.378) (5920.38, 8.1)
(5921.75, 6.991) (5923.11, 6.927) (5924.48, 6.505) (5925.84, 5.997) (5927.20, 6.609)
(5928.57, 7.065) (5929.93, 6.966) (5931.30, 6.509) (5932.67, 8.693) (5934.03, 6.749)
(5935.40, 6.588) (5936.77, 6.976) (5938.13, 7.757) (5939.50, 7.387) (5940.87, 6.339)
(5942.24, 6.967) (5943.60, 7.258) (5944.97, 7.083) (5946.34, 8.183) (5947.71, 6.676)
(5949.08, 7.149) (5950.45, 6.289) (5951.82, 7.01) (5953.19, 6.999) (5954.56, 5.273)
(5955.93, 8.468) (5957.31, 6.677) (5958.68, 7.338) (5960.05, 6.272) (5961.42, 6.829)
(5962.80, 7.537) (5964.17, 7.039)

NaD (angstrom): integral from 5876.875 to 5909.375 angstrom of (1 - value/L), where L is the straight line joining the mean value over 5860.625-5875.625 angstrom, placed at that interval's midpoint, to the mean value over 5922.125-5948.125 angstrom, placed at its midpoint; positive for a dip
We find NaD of 1.8 angstrom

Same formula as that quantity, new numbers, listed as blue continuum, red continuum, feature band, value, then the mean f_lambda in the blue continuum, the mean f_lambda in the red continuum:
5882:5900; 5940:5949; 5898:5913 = -2.6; 5.63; 7.1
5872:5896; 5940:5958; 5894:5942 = -2.8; 5.87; 6.96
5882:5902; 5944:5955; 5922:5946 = -1.5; 5.74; 6.88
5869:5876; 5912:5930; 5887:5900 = 2.0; 6.24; 6.81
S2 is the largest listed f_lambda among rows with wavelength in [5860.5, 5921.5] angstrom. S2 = 8.68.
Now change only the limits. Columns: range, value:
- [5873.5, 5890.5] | 7.509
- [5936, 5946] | 7.757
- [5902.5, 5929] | 8.423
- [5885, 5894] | 6.164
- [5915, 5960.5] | 8.693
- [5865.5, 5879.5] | 7.874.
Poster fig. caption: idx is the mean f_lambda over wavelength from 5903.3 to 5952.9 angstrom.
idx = 7.03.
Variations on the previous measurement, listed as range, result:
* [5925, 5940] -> 7.02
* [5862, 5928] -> 6.42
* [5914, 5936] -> 6.88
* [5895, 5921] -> 6.76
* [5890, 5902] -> 5.64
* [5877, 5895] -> 6.01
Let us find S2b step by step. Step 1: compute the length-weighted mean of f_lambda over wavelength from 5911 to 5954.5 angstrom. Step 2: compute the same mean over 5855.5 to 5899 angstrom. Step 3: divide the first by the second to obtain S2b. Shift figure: 1.14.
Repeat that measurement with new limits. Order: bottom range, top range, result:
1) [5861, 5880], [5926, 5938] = 1.10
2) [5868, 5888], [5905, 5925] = 1.11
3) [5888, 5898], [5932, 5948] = 1.40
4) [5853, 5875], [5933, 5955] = 1.07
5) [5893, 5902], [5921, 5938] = 1.19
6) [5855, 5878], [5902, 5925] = 1.11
